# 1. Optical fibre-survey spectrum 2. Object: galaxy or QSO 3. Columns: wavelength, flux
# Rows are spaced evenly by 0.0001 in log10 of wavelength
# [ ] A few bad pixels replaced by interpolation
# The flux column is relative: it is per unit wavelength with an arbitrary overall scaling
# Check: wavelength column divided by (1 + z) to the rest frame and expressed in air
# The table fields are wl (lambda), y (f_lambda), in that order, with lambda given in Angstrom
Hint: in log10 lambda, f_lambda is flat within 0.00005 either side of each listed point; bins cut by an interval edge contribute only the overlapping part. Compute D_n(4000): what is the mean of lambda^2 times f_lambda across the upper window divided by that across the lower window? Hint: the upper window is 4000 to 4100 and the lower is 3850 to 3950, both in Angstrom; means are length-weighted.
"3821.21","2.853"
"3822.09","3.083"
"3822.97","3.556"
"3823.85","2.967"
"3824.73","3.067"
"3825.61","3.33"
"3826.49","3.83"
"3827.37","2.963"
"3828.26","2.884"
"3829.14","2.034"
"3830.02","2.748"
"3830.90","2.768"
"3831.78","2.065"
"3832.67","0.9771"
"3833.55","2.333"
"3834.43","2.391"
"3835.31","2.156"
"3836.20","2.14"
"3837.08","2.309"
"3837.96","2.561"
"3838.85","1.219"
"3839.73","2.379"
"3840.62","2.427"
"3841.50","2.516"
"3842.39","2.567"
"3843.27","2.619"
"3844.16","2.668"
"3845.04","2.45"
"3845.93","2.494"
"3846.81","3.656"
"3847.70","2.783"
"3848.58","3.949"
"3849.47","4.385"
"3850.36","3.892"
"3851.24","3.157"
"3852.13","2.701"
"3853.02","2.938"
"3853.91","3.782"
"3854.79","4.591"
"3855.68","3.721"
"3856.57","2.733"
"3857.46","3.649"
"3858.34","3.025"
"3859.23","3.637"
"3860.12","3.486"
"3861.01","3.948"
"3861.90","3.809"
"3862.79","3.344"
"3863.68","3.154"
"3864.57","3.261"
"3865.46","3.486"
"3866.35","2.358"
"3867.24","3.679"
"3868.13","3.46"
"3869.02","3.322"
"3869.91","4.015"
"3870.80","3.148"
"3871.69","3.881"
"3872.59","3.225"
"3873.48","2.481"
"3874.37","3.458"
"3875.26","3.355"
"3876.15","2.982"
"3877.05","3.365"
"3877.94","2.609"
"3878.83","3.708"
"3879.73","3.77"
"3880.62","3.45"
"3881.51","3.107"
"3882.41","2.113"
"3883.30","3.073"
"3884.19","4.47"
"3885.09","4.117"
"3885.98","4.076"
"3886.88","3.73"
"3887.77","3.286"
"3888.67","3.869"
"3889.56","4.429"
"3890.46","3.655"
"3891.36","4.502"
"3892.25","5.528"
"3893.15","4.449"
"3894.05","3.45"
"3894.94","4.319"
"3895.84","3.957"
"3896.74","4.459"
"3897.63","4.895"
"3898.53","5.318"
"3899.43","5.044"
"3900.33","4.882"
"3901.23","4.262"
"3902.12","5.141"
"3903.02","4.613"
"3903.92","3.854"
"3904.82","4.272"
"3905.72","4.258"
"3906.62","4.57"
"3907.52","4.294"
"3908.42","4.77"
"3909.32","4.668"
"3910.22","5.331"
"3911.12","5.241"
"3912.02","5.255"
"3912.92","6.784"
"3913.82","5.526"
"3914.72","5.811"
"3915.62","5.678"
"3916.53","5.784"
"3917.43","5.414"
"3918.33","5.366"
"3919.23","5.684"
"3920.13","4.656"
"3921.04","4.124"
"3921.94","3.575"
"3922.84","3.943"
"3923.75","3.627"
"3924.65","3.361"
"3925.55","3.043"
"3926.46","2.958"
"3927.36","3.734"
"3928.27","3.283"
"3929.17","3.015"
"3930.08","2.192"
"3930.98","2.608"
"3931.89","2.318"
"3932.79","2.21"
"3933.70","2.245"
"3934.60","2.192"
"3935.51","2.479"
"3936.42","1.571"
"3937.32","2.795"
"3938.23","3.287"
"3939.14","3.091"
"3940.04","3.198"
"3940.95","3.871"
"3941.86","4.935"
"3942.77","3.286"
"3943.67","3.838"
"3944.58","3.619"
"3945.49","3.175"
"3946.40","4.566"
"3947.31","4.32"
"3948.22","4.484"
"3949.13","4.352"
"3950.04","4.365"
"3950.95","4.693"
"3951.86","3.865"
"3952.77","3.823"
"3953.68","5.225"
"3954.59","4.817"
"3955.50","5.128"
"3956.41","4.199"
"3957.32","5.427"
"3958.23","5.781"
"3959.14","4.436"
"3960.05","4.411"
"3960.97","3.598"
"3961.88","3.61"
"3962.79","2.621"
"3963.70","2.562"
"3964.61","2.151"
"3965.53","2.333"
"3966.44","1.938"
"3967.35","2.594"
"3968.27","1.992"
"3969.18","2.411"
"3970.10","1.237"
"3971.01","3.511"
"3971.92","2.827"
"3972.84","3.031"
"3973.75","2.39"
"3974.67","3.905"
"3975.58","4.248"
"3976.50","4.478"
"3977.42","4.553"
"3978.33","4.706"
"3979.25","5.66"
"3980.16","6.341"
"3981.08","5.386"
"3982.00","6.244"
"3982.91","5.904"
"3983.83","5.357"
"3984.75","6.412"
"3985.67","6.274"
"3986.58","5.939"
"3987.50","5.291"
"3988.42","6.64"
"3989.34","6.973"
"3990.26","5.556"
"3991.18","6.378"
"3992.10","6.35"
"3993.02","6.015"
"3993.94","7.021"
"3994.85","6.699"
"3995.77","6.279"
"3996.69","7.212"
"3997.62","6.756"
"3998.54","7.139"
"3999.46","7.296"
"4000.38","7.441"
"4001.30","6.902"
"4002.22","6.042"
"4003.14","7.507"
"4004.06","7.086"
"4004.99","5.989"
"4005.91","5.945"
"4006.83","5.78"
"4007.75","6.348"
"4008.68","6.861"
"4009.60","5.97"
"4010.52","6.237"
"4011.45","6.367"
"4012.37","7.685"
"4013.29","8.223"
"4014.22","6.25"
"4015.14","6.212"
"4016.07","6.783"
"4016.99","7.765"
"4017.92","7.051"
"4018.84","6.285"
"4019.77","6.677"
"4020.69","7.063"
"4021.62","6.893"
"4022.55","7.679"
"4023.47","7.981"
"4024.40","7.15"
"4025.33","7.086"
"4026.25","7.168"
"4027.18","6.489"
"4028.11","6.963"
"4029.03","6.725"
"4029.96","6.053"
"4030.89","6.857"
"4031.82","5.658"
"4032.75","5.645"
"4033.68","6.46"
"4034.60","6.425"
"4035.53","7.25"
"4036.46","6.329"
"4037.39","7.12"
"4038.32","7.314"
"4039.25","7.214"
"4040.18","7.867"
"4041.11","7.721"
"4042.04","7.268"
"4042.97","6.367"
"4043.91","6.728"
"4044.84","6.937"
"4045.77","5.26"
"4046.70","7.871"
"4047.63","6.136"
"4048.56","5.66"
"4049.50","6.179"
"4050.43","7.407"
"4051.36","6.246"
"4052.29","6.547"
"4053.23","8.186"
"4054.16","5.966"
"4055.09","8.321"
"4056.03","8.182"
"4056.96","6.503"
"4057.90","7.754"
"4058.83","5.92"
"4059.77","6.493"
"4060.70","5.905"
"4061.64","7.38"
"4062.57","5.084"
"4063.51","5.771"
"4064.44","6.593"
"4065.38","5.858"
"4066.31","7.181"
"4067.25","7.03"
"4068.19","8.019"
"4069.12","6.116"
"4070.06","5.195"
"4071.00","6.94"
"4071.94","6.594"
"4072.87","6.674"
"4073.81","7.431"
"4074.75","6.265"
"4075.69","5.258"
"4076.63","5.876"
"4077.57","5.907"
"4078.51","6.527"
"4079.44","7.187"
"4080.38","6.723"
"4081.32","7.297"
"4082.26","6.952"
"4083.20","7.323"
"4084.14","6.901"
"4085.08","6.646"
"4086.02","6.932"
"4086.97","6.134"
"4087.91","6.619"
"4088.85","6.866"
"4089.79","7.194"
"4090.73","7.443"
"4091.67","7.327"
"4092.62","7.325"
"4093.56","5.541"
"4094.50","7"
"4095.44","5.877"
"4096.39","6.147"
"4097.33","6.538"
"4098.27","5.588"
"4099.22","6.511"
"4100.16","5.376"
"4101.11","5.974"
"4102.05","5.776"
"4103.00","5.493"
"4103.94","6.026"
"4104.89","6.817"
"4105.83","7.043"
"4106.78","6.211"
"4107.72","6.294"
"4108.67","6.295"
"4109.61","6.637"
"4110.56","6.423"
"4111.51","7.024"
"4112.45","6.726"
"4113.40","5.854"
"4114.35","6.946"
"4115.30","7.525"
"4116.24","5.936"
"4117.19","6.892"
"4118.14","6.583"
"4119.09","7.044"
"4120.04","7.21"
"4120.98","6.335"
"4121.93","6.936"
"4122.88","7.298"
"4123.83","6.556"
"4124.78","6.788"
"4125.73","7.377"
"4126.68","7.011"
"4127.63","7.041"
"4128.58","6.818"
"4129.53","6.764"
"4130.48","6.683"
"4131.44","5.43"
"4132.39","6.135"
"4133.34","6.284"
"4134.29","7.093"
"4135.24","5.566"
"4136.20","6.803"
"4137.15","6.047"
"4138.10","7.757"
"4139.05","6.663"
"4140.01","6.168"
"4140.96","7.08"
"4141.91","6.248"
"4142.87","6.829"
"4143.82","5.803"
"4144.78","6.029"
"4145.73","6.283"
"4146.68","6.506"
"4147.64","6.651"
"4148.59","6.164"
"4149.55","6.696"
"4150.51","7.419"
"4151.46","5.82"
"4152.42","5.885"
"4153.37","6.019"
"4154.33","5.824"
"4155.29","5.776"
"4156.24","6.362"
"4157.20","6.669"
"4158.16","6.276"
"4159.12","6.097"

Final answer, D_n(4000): 1.88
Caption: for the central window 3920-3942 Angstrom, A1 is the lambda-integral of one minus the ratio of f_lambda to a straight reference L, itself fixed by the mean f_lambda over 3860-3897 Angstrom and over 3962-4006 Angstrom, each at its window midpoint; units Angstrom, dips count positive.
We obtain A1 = 6.4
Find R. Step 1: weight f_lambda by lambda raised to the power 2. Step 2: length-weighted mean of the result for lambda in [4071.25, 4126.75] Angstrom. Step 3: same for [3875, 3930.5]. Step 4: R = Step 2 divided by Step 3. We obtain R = 1.72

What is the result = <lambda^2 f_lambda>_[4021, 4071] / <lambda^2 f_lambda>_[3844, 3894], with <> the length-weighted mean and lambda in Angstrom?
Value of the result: 2.1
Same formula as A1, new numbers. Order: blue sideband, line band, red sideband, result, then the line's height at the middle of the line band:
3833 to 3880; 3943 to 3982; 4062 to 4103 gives 6.6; 4.7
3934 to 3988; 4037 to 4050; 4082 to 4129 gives -3.2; 5.49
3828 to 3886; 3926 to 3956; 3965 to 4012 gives 7.1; 4.57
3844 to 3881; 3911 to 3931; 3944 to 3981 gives -4.2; 3.65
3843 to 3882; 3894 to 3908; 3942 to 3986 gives -3.4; 3.62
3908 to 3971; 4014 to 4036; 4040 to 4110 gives -4.8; 5.57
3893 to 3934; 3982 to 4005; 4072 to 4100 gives -4.8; 5.38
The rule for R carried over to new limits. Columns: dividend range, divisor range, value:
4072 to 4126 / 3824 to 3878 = 2.46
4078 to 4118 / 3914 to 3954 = 1.89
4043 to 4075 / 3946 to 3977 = 1.90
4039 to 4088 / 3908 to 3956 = 1.78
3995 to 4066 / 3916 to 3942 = 2.06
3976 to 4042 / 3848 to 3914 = 1.78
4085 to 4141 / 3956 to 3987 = 1.73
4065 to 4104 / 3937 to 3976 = 1.92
